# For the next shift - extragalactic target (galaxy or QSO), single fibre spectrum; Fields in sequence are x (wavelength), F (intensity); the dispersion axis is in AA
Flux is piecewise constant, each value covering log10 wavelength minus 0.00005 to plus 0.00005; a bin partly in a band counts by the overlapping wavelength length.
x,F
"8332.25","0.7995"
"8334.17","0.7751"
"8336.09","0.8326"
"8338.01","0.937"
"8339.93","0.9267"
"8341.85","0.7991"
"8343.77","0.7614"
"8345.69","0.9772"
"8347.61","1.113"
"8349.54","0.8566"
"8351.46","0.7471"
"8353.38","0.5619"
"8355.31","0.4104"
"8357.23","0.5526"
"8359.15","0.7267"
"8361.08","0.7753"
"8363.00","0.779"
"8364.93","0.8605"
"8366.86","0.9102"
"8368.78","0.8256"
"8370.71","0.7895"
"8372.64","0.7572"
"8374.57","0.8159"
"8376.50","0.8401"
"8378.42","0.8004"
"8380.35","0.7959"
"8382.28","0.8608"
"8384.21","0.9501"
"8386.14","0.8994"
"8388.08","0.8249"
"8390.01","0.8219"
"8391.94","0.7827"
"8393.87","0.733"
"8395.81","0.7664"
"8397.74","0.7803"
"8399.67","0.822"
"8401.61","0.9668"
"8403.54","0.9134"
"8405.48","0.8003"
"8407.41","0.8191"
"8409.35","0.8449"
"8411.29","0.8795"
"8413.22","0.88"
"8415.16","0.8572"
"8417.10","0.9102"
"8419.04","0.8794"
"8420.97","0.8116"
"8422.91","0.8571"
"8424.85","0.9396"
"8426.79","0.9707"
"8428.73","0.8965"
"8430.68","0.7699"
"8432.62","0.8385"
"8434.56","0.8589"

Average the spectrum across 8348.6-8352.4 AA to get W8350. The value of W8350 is 0.802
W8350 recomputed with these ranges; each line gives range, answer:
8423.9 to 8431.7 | 0.893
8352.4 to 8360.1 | 0.564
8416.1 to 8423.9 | 0.865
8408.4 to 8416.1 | 0.866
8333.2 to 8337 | 0.803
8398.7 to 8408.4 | 0.864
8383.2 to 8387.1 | 0.924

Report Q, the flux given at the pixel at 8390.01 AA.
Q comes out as 0.8219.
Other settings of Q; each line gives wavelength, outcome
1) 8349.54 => 0.8566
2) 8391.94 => 0.7827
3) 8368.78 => 0.8256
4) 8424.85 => 0.9396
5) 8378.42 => 0.8004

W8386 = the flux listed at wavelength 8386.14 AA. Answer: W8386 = 0.8994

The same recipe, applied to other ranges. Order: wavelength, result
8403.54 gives 0.9134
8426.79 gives 0.9707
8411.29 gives 0.8795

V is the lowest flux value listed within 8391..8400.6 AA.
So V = 0.733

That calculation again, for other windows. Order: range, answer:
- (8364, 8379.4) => 0.7572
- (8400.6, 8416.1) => 0.8003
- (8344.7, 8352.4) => 0.7471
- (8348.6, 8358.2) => 0.4104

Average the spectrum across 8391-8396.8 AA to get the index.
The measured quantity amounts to 0.761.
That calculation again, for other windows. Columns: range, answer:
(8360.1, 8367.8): 0.83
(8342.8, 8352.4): 0.891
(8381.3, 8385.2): 0.905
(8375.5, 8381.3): 0.813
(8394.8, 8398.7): 0.772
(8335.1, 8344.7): 0.851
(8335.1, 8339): 0.884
